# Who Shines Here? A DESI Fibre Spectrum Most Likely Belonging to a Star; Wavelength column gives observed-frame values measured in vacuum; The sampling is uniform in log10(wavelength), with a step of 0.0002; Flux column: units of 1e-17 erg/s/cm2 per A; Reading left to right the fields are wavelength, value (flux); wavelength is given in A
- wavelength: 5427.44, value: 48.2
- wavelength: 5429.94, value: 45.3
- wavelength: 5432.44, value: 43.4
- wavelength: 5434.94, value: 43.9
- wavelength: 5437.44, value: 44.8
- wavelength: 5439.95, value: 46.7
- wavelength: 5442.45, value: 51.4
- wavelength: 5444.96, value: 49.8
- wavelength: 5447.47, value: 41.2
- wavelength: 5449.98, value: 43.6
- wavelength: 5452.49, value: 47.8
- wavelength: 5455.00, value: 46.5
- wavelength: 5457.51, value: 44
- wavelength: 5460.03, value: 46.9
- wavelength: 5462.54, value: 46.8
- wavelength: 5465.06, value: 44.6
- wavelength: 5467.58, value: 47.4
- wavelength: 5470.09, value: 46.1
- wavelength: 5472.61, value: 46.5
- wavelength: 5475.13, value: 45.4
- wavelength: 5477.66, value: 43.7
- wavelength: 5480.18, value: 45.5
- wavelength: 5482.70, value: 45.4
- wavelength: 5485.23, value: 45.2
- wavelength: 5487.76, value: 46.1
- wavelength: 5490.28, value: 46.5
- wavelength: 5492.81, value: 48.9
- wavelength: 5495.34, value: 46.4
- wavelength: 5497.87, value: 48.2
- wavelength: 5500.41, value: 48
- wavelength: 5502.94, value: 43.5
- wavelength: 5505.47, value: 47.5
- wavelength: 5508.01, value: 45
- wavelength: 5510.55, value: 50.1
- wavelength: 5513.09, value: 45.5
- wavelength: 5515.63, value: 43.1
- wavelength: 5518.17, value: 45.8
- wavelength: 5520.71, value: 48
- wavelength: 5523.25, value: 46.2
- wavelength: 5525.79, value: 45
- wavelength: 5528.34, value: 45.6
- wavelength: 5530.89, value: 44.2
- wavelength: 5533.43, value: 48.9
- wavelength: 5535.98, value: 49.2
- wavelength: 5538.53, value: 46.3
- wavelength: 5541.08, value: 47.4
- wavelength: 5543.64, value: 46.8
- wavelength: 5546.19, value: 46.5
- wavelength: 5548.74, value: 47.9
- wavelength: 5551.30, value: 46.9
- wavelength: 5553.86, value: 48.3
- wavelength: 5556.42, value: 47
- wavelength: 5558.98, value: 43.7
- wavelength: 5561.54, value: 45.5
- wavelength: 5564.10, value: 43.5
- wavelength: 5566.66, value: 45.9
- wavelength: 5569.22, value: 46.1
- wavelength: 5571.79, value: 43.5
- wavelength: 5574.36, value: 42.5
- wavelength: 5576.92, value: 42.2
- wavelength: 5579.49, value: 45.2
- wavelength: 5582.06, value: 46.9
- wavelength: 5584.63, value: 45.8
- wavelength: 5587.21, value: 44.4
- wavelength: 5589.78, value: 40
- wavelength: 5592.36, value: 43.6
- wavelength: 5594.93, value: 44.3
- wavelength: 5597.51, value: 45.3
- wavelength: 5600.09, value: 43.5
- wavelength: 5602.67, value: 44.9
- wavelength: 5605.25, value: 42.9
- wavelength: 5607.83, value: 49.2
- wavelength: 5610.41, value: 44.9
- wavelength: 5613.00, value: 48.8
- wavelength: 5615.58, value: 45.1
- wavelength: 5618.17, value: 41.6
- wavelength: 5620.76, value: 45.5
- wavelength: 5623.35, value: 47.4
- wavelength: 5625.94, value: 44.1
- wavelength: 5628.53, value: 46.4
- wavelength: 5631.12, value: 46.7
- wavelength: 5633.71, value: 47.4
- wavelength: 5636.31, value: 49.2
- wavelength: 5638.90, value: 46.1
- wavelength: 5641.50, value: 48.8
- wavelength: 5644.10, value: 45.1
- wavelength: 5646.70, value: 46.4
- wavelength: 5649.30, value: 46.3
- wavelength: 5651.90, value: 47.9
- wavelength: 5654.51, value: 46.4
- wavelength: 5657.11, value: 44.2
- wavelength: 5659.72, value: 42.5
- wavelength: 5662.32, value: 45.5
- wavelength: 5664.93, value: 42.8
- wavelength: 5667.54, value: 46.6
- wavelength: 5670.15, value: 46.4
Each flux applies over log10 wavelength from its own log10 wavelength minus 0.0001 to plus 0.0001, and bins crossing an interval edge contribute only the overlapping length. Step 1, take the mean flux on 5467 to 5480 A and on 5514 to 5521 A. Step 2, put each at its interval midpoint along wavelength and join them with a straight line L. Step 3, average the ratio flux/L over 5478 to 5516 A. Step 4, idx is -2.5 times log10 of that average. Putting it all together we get -0.02 mag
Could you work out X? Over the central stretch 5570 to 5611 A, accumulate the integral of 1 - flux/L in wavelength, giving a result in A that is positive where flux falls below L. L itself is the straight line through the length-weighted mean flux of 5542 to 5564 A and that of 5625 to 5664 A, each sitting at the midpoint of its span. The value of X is 1.8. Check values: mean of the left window 46.4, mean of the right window 46.2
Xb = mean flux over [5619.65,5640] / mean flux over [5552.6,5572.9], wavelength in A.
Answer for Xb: 1.03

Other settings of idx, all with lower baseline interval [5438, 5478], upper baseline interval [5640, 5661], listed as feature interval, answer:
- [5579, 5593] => 0.042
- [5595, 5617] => 0.012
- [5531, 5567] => -0.014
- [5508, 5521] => -0.003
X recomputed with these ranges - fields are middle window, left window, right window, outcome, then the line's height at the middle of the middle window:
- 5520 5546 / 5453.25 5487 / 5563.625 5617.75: -0.89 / 45.2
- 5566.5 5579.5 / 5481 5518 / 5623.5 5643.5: 0.75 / 46.7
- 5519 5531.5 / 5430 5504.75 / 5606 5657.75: 0.07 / 46.1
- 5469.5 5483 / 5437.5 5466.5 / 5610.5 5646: 0.24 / 46.2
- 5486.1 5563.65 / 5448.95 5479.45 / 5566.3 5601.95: -2.73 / 45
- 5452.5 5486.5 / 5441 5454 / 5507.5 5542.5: 0.66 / 46.7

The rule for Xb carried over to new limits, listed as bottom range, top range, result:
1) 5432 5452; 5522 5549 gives 1.02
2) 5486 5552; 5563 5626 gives 0.96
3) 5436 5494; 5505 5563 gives 1.01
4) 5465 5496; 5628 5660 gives 1.01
